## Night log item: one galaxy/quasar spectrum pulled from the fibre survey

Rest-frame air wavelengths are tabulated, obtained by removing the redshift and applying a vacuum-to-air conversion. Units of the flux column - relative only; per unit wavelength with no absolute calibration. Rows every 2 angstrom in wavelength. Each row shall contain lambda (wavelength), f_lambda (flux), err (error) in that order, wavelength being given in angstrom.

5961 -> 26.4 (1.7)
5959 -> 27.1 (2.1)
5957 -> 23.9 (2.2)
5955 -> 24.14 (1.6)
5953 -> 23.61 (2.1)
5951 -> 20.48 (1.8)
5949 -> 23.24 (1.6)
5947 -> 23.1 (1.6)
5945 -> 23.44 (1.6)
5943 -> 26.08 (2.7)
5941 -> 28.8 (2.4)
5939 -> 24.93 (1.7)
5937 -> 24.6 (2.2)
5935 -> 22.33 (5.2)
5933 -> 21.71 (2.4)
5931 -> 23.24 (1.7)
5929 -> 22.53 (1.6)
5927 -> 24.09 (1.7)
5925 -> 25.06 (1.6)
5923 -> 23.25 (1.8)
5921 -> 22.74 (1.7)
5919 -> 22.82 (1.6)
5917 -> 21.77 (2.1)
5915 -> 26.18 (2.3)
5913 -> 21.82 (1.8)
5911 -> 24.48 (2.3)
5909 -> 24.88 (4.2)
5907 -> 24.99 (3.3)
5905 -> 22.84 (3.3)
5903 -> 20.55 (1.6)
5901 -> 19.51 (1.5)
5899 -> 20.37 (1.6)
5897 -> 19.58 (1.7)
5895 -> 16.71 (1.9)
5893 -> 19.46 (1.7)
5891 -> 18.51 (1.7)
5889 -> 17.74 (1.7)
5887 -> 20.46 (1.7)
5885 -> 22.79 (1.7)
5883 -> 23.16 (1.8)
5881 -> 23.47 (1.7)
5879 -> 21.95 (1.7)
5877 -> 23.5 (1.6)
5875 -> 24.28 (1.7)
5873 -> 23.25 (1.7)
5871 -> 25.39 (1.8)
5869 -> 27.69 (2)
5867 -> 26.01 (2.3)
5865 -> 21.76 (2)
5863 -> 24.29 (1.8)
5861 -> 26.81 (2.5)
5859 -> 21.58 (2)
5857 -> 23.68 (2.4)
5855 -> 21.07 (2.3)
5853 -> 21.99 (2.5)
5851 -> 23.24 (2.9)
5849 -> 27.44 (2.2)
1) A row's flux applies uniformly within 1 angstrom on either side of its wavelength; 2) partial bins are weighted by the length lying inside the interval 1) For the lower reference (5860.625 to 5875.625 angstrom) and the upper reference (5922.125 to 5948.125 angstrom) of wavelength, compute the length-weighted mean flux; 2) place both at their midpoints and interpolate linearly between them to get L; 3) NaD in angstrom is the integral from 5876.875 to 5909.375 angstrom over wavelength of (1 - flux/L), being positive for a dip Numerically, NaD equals 4.6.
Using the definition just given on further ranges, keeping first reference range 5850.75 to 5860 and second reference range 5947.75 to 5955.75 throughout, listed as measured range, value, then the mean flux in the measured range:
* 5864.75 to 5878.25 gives -1.4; 24.7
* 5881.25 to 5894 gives 1.1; 20.5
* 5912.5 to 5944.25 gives -1.7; 23.9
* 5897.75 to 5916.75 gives -0.2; 22.8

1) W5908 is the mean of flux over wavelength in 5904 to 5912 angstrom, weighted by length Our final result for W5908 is 24.3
